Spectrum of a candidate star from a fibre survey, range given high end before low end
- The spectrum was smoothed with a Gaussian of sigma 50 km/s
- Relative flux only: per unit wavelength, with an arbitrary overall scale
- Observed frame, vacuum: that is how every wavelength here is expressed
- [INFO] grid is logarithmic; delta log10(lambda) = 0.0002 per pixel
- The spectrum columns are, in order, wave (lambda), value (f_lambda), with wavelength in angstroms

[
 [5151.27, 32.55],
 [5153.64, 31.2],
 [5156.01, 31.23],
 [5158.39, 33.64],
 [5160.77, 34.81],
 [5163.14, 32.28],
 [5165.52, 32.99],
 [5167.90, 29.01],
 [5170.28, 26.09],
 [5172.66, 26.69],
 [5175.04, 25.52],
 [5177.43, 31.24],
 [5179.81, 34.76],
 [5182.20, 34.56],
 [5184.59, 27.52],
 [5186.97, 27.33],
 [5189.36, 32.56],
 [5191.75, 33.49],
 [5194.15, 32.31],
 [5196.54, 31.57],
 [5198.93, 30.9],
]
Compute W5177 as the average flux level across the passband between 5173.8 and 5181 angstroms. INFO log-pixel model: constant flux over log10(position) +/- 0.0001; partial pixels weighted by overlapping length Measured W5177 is 30.5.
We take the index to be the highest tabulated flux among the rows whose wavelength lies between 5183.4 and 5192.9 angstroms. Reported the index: 33.49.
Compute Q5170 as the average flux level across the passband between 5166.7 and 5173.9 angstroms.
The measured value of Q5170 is 27.3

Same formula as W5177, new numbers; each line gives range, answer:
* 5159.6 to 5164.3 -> 33.6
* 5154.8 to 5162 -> 33.2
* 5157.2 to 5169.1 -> 32.5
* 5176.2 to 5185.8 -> 32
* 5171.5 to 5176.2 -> 26.1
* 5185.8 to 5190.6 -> 30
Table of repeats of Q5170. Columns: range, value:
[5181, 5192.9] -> 31.1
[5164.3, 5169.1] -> 31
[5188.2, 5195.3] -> 32.8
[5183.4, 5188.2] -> 27.5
